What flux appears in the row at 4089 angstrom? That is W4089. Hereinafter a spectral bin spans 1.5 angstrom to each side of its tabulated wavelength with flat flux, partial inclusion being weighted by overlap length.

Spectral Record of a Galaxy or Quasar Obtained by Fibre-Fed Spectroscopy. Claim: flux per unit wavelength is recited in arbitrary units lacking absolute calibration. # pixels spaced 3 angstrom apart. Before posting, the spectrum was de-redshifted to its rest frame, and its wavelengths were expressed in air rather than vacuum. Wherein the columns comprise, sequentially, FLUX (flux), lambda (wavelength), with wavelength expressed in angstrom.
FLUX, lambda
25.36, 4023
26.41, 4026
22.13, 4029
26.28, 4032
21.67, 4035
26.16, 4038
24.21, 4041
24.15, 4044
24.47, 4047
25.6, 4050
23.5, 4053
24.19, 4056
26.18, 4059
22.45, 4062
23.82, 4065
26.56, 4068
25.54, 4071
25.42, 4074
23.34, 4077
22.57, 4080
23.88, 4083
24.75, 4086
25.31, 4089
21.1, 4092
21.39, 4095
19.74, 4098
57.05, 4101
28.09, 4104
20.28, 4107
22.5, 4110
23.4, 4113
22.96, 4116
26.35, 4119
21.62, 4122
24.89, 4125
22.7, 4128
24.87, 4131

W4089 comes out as 25.31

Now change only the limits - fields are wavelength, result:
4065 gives 23.82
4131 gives 24.87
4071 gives 25.54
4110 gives 22.5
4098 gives 19.74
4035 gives 21.67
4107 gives 20.28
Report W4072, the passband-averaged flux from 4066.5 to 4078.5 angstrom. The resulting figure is 25.2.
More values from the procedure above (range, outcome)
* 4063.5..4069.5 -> 25.2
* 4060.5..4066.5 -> 23.1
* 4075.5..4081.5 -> 23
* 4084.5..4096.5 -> 23.1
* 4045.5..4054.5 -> 24.5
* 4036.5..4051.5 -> 24.9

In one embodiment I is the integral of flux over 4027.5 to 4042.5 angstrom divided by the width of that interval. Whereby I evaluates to 24.1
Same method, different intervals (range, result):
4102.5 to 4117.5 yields 23.4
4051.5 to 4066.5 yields 24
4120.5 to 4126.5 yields 23.3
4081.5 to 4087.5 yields 24.3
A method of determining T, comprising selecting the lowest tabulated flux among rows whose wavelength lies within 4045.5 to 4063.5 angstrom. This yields 22.45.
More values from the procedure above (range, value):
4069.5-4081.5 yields 22.57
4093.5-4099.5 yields 19.74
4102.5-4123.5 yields 20.28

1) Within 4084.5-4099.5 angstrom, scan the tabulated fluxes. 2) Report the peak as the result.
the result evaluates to 25.31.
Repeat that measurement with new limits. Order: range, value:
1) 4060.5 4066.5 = 23.82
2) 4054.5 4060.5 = 26.18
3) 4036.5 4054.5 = 26.16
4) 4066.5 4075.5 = 26.56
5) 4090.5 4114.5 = 57.05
